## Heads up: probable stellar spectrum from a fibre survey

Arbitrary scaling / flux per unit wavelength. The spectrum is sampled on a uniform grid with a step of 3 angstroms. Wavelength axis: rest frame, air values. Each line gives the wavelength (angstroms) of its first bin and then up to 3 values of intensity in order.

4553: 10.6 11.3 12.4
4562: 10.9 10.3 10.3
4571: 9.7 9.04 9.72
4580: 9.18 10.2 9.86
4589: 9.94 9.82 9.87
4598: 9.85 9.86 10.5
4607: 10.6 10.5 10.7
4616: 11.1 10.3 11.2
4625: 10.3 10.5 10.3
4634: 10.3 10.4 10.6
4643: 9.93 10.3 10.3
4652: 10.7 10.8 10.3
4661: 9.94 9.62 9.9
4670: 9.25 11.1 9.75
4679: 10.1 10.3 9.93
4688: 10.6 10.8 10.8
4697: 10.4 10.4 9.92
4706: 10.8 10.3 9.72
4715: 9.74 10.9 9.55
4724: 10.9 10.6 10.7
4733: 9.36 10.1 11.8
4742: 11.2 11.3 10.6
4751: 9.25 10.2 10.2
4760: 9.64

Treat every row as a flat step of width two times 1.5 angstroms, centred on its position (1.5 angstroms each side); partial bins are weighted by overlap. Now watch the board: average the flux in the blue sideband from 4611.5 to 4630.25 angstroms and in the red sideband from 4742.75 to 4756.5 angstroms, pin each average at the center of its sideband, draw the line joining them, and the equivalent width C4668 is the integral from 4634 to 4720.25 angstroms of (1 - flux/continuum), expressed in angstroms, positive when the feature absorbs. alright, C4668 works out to 2.24 angstroms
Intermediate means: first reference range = 10.7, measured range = 10.3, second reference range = 10.4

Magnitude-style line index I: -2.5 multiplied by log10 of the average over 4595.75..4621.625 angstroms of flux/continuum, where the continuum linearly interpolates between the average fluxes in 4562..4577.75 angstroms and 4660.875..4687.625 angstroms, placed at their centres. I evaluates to -0.05 mag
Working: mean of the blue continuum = 9.92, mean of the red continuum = 10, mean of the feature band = 10.4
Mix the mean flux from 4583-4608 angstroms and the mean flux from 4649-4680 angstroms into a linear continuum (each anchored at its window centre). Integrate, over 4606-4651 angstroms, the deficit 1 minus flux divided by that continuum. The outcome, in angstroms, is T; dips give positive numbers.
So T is -1.77 angstroms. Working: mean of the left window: 10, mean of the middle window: 10.5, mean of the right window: 10.2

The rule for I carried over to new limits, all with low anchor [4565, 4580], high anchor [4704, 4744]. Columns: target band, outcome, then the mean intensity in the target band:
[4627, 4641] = -0.044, 10.4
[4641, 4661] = -0.029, 10.4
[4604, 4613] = -0.073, 10.6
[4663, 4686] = 0.021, 10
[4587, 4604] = -0.012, 9.92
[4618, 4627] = -0.070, 10.6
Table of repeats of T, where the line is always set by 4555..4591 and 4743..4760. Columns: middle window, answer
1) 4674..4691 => 0.1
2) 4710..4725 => 0.2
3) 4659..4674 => 0.5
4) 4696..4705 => 0.0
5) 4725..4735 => 0.0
